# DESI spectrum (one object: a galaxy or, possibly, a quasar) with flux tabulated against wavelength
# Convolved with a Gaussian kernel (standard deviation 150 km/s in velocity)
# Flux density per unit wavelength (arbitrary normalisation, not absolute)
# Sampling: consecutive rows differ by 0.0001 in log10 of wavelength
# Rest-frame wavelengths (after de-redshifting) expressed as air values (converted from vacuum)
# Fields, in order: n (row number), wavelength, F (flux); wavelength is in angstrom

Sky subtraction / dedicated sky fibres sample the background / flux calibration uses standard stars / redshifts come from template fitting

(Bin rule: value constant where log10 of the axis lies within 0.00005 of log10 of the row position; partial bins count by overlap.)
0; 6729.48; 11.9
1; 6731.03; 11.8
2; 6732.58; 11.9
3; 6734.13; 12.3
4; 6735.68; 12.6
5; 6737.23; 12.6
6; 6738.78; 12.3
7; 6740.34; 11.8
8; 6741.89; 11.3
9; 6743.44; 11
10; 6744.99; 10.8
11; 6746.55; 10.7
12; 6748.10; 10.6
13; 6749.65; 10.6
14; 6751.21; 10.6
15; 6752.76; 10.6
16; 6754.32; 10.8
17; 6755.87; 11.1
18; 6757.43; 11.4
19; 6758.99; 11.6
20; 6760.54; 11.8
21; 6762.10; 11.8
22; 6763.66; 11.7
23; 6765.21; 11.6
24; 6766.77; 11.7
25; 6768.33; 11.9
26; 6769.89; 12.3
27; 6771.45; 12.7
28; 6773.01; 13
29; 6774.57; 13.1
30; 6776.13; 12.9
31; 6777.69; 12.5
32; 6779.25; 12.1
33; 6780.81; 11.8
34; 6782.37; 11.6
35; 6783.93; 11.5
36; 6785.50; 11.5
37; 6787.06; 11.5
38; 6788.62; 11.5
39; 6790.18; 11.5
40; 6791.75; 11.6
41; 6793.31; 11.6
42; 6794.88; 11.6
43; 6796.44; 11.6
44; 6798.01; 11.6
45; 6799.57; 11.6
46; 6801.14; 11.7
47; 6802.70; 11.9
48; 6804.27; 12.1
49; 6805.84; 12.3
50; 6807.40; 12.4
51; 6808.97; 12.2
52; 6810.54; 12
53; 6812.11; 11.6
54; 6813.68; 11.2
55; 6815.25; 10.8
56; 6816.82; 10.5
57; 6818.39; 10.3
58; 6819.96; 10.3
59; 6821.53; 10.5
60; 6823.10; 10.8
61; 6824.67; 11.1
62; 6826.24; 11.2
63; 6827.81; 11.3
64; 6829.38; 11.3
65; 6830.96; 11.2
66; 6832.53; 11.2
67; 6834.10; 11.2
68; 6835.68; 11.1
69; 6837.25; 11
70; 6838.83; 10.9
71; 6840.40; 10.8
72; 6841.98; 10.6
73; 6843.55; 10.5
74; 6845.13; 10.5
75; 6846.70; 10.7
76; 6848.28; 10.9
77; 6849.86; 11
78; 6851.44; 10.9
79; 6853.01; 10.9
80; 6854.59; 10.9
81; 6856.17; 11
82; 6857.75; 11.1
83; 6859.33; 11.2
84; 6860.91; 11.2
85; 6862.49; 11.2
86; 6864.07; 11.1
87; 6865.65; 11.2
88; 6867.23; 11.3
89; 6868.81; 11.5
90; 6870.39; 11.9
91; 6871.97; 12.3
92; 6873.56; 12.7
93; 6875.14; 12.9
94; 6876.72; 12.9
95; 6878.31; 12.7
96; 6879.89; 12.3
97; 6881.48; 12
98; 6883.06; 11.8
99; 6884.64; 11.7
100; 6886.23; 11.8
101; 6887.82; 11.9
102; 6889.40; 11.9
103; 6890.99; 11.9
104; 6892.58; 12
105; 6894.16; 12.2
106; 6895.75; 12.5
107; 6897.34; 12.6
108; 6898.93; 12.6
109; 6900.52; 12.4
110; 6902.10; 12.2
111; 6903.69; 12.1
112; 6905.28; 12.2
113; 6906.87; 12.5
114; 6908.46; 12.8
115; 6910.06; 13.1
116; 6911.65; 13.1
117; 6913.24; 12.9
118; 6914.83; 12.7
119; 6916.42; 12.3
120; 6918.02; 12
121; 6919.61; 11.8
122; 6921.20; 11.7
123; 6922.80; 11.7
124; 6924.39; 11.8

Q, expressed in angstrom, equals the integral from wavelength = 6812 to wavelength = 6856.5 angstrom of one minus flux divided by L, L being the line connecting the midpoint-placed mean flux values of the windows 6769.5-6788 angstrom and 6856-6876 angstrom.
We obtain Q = 3.5 angstrom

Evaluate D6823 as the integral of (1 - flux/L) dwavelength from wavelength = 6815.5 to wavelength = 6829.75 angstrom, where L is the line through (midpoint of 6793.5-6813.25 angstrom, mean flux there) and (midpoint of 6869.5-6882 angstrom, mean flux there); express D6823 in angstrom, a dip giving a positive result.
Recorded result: 1.45 angstrom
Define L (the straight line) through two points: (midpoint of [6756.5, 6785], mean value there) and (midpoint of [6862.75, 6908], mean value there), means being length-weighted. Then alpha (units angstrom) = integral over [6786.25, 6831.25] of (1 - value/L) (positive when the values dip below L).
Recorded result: 2.4 angstrom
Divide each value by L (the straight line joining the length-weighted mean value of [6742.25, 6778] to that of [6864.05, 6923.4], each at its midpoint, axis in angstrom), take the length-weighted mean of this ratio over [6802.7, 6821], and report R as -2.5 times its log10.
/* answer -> 0.04 mag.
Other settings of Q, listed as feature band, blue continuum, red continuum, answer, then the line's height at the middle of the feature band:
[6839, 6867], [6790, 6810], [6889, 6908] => 2.65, 12.1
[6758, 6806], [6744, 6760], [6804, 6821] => -3.29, 11.1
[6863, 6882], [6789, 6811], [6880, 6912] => 0.15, 12.1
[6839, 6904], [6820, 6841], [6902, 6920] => 0.76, 11.8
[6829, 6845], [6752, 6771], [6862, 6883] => 1.22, 11.9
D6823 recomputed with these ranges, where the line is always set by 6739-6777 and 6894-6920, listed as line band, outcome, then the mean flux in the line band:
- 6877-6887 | 0.19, 12.1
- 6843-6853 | 1.12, 10.8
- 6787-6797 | 0.19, 11.6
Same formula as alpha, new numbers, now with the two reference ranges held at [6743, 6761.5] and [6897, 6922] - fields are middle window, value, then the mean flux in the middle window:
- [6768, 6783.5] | -1.7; 12.4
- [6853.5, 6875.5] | 0.9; 11.5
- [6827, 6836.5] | 0.4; 11.2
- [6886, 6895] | 0.2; 12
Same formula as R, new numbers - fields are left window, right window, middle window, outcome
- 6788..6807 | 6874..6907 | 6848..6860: 0.10 mag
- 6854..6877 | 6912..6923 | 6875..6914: -0.04 mag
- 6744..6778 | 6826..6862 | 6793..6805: -0.04 mag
